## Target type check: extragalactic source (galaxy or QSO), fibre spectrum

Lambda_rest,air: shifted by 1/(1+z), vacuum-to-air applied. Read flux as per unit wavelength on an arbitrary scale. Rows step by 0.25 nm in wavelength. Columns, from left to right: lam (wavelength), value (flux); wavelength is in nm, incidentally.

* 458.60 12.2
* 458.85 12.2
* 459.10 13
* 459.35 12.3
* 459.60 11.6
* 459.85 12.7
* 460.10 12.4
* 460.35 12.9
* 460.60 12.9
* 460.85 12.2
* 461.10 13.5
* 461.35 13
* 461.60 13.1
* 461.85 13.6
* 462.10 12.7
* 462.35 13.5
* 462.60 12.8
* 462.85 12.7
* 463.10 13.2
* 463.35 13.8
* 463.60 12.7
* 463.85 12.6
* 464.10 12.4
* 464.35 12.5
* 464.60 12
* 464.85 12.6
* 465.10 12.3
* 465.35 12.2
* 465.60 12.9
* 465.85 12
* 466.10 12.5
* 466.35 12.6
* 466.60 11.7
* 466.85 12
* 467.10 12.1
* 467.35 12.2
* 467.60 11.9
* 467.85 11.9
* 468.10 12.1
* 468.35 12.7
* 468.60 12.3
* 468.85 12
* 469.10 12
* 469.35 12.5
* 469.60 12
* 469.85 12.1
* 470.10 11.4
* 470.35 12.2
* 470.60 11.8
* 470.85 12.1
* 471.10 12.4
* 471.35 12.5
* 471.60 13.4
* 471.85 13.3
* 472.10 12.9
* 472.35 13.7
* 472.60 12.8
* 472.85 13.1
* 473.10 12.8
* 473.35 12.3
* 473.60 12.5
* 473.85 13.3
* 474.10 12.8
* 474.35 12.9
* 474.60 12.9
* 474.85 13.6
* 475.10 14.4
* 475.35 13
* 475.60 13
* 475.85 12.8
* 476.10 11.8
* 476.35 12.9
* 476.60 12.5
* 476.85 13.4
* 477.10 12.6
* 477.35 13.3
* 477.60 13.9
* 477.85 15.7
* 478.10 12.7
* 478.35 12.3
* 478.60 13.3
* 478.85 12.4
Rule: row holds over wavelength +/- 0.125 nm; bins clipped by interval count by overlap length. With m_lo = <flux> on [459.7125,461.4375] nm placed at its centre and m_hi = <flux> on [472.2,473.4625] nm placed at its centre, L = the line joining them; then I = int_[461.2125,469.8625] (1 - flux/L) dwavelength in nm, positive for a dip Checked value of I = 0.24 nm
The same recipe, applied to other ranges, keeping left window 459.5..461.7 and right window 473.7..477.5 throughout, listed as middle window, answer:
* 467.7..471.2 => 0.21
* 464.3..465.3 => 0.04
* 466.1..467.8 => 0.10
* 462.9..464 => -0.02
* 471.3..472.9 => -0.02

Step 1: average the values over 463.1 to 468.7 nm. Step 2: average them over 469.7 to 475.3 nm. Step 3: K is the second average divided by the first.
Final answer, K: 1.03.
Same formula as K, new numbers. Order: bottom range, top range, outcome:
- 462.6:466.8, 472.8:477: 1.03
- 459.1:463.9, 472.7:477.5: 1.01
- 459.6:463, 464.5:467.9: 0.95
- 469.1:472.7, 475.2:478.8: 1.05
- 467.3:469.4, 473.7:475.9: 1.08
